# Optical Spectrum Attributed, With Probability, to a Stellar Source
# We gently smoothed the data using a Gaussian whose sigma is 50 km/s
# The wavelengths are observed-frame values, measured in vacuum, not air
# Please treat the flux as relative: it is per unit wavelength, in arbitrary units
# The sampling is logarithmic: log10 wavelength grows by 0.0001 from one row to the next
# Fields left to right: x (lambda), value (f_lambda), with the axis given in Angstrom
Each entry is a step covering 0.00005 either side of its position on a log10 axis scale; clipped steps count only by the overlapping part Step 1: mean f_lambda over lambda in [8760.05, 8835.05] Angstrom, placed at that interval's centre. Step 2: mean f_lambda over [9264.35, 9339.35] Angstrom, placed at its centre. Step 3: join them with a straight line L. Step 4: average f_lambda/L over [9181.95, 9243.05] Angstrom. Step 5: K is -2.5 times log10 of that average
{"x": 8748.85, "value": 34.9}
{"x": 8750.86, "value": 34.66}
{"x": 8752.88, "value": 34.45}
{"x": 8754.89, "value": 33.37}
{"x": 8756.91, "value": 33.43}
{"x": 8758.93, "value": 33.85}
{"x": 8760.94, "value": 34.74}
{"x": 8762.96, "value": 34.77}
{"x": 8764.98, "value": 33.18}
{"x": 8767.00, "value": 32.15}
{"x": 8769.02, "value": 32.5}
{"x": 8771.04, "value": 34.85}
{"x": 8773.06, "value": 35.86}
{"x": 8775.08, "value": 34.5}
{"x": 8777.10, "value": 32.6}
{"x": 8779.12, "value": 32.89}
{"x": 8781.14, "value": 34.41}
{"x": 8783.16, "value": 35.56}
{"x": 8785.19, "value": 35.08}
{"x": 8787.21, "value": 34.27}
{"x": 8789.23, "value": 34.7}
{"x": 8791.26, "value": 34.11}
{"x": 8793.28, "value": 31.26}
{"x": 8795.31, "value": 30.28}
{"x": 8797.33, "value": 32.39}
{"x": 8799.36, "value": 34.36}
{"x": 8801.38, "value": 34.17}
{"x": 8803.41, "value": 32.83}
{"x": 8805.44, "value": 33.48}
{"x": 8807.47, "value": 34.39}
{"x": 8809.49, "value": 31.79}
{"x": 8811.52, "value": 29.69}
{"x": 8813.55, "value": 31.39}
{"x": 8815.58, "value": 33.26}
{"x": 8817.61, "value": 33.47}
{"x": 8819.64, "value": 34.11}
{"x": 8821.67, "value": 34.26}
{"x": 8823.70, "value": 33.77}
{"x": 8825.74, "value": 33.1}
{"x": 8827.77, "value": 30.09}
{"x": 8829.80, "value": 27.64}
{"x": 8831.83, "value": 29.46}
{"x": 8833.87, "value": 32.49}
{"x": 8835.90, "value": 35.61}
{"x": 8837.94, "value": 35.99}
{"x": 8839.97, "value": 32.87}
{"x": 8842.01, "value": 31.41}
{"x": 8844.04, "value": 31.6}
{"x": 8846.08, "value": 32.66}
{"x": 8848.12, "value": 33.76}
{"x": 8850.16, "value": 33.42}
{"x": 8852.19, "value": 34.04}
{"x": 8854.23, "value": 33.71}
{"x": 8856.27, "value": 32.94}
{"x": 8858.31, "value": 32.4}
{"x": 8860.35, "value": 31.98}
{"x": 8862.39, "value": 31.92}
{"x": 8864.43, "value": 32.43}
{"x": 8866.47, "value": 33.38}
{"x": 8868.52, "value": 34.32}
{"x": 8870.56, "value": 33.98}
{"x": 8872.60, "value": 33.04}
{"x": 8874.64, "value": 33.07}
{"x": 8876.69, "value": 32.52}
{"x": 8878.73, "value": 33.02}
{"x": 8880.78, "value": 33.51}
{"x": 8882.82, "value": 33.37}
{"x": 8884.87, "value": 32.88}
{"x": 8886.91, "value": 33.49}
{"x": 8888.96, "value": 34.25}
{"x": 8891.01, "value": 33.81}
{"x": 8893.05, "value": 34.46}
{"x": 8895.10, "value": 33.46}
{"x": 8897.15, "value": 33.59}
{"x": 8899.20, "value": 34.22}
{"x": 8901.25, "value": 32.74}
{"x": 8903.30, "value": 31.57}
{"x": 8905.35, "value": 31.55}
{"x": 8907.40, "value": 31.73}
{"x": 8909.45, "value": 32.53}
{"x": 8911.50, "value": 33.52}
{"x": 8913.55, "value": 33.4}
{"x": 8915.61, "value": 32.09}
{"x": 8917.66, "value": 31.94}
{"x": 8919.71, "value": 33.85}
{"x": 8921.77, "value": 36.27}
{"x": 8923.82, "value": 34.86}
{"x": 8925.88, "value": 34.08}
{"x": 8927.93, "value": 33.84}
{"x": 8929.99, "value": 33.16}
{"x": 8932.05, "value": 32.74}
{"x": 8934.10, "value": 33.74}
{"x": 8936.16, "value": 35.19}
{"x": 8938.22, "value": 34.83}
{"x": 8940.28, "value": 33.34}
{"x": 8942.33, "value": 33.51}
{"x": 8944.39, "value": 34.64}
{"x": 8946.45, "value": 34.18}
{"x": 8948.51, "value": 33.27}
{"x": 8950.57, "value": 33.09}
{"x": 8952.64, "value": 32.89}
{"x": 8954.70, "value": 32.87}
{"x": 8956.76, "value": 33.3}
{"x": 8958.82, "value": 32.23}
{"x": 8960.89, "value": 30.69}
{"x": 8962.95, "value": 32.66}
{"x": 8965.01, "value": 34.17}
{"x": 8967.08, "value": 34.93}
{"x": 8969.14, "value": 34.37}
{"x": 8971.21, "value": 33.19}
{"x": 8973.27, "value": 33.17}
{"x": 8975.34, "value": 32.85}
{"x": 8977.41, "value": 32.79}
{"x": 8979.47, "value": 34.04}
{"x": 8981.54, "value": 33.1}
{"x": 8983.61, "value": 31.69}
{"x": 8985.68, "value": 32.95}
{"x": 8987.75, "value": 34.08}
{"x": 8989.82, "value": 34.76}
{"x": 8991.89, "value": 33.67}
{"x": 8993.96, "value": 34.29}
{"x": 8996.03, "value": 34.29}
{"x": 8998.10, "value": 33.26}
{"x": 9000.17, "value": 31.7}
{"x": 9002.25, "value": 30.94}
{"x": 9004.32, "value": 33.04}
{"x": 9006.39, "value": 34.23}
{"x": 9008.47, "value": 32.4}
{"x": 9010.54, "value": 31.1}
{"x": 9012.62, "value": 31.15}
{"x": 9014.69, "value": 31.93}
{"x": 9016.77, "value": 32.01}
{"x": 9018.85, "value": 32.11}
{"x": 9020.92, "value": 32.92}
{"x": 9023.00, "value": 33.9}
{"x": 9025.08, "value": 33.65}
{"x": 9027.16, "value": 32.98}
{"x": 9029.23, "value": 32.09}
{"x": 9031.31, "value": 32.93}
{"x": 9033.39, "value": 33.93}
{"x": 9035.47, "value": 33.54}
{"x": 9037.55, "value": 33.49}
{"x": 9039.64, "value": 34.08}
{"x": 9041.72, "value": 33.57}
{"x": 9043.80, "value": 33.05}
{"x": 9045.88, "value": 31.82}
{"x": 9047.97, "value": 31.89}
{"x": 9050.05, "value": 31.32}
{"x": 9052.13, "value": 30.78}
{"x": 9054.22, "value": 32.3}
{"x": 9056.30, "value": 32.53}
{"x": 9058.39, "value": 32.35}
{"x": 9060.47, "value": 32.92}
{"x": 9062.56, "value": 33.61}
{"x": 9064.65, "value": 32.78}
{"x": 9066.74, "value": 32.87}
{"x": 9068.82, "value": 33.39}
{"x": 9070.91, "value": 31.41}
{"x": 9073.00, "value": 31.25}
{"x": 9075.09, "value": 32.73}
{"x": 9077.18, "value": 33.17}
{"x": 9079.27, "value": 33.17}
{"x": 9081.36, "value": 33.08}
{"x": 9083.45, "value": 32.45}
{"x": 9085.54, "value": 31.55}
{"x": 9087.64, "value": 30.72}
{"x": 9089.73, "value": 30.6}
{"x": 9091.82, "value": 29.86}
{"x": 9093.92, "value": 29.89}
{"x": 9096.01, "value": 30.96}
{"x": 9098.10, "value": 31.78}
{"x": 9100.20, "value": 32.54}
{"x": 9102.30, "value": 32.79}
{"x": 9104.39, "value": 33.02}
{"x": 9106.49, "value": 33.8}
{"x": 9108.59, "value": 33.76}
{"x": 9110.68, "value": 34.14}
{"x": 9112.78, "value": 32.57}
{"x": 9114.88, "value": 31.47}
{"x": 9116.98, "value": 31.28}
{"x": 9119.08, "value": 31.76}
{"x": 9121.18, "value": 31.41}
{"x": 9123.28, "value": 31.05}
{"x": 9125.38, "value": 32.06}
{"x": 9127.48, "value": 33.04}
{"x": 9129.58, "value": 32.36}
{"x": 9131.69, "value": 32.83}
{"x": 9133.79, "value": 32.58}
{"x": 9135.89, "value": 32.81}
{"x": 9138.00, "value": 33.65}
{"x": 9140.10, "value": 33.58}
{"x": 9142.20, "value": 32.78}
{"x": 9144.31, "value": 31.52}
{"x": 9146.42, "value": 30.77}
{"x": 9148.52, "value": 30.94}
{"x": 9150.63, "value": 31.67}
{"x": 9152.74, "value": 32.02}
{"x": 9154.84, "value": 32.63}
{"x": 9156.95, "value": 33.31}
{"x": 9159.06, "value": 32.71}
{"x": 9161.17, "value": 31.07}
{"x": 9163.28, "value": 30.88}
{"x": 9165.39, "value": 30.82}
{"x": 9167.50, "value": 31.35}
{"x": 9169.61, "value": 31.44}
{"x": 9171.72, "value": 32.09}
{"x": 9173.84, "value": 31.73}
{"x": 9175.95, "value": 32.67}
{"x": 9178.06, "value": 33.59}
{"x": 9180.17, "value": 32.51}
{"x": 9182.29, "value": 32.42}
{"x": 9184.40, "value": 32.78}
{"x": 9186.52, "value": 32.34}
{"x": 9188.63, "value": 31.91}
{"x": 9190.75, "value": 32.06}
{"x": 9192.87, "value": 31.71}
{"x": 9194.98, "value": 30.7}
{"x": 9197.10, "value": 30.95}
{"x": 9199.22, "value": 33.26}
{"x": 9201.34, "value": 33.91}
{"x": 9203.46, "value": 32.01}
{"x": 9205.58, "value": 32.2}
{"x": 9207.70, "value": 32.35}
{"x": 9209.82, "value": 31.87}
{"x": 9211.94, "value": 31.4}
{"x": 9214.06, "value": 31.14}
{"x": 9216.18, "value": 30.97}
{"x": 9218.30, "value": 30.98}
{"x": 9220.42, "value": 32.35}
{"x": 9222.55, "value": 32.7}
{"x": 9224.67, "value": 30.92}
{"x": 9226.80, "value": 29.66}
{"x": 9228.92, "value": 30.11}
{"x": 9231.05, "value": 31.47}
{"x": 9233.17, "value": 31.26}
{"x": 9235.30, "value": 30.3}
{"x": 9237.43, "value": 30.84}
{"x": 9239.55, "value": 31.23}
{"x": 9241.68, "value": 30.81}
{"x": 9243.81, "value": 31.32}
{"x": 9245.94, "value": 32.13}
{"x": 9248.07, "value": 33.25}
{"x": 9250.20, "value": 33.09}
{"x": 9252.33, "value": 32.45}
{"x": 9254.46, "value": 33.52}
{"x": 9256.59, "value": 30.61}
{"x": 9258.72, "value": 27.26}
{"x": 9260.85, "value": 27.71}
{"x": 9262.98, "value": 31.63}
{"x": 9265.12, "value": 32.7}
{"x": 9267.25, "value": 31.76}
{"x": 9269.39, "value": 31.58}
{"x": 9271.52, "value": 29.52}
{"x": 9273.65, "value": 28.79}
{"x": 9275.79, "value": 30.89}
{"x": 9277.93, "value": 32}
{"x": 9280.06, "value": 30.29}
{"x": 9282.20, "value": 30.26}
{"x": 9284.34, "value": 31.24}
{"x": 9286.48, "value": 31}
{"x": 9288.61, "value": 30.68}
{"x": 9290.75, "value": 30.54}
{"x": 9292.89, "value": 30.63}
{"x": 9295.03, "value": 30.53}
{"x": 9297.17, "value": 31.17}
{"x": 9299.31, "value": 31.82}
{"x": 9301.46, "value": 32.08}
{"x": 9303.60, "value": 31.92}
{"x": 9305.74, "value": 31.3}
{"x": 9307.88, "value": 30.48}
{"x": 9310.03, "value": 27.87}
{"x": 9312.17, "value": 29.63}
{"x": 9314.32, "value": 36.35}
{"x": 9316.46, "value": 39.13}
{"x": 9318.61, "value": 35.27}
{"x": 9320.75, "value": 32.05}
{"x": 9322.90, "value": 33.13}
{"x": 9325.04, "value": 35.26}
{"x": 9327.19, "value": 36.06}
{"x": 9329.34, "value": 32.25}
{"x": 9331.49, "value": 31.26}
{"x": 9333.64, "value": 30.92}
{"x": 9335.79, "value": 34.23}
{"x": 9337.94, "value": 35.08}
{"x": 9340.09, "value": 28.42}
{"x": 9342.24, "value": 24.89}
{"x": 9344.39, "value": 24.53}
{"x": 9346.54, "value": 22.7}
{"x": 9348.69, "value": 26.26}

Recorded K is 0.02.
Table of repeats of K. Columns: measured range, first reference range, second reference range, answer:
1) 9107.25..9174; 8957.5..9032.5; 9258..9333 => 0.01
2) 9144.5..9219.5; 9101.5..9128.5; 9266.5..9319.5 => 0.01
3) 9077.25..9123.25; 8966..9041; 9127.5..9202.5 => 0.02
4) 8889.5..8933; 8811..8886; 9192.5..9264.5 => -0.02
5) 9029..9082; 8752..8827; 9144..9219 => -0.01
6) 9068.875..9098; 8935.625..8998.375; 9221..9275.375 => 0.03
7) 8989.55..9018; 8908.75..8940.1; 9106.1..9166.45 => 0.02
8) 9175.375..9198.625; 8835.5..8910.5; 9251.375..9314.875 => -0.03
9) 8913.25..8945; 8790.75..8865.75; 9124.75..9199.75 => -0.04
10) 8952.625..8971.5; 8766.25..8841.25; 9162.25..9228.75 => -0.02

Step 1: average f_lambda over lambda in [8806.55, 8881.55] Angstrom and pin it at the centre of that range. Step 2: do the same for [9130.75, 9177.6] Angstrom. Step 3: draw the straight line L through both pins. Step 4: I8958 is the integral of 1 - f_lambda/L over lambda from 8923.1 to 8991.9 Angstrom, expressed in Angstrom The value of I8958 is -2.04 Angstrom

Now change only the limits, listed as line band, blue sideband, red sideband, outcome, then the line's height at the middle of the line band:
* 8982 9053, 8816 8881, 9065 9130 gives -1.0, 32.4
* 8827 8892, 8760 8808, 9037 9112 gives 1.0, 33.4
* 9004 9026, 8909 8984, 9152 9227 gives 0.3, 33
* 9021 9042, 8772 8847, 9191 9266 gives -0.8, 32.2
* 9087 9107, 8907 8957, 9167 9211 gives 0.7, 32.7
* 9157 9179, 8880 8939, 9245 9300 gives -0.1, 31.7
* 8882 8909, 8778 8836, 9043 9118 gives -0.4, 32.7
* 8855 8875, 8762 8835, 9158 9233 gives -0.1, 32.8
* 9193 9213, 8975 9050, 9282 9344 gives 0.1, 32.2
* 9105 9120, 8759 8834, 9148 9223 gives -0.2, 32.2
